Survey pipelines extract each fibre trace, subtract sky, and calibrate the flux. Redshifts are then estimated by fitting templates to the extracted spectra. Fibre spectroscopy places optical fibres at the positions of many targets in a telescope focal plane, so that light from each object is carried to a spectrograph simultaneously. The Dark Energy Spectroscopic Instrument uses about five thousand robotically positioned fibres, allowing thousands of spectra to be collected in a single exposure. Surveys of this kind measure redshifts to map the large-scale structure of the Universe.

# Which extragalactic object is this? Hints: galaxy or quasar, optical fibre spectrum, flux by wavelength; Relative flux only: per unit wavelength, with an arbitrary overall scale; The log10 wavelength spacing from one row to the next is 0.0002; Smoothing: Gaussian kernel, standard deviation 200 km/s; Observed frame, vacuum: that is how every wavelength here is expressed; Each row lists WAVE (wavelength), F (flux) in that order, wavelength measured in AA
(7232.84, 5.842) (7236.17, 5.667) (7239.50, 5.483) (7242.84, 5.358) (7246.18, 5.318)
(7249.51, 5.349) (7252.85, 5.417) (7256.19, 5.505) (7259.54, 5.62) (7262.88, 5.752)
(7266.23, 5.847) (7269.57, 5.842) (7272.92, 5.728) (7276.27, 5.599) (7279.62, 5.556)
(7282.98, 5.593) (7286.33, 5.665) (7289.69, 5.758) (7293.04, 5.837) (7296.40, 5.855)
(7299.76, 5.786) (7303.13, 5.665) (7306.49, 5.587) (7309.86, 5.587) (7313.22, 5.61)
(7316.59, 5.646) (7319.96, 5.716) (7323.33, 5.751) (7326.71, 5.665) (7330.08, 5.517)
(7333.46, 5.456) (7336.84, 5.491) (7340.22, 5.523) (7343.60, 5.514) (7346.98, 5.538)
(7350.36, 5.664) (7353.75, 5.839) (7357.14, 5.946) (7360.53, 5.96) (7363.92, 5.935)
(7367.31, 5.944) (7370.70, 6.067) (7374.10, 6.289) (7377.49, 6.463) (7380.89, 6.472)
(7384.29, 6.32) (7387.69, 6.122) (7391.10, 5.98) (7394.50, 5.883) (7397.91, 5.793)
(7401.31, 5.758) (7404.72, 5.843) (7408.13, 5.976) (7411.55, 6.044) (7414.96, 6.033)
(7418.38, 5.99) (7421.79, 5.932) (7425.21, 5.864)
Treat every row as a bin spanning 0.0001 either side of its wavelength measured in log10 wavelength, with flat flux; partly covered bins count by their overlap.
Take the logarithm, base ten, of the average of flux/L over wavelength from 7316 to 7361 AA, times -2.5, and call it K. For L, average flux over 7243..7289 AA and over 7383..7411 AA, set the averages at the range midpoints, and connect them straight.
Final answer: 0.027 mag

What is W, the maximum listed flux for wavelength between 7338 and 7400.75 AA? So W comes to 6.472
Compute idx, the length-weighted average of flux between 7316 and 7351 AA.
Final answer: 5.59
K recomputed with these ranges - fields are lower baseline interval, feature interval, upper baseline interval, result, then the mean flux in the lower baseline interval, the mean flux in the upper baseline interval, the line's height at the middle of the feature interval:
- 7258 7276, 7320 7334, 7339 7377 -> 0.04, 5.75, 5.86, 5.82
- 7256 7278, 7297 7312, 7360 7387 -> 0.04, 5.71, 6.19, 5.88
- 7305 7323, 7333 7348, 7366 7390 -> 0.07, 5.64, 6.24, 5.89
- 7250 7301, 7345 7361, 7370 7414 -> 0.03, 5.68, 6.08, 5.94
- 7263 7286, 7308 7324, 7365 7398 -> 0.04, 5.7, 6.15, 5.87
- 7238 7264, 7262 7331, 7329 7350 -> -0.04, 5.47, 5.52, 5.49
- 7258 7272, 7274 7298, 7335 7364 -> 0.01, 5.77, 5.7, 5.75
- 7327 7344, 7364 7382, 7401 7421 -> -0.09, 5.51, 5.95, 5.73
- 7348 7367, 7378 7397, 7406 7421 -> -0.04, 5.86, 6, 5.94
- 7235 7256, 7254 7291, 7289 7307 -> -0.01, 5.43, 5.76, 5.6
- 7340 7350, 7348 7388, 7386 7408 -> -0.07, 5.55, 5.9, 5.7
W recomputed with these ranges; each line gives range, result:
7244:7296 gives 5.847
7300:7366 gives 5.96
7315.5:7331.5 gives 5.751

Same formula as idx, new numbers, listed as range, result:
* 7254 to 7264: 5.61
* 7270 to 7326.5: 5.69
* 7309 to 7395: 5.85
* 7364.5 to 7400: 6.12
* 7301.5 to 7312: 5.62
